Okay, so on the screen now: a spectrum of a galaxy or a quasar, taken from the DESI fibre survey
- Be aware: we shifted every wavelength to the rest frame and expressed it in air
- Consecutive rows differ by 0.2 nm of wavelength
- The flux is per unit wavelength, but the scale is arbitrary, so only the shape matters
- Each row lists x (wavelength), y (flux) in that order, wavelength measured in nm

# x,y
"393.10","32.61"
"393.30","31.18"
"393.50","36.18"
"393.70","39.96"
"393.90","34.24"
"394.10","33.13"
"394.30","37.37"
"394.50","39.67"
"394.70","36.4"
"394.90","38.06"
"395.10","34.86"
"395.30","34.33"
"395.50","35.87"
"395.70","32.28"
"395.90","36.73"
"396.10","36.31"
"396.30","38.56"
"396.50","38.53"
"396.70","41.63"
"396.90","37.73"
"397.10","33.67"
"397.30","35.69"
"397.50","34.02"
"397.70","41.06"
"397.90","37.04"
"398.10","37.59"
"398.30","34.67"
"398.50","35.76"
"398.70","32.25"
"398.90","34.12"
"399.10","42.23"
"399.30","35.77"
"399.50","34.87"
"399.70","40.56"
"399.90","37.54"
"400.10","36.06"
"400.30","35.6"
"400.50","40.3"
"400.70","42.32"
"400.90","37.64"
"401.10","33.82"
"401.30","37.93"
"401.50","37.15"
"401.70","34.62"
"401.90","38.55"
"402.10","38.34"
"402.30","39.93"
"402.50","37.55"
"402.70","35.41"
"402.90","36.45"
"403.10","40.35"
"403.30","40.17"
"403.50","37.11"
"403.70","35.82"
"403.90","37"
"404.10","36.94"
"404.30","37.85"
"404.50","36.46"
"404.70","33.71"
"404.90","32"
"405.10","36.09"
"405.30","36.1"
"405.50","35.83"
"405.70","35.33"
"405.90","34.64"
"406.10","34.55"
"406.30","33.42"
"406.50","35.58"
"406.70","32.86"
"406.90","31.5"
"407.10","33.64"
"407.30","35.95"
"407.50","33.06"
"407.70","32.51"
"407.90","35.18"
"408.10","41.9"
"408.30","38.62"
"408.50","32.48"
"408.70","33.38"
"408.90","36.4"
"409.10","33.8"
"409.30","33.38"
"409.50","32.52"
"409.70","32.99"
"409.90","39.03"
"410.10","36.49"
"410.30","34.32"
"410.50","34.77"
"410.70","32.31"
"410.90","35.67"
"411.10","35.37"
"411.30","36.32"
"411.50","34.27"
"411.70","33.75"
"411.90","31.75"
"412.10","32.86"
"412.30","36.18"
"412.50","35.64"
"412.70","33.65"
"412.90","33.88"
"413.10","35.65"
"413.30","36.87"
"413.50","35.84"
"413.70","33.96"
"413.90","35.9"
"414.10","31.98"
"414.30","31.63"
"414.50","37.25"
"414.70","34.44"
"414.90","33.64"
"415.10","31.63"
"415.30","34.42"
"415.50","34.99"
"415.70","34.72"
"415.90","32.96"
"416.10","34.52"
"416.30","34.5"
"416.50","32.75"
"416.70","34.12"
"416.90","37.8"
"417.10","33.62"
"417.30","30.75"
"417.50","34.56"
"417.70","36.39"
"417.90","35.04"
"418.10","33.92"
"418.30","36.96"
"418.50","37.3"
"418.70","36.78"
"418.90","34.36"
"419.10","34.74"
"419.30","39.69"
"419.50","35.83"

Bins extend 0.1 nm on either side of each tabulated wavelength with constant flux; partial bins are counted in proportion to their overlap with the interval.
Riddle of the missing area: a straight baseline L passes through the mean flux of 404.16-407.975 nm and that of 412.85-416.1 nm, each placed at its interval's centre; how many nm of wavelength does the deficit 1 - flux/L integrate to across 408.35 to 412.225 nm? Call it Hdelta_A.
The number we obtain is 0.01 nm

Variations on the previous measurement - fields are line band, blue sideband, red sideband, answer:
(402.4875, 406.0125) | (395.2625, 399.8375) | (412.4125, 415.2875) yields -0.06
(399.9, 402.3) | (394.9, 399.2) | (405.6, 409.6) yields -0.13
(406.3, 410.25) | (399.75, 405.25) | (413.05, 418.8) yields 0.14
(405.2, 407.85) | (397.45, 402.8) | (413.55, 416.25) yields 0.12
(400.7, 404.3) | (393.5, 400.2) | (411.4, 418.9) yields -0.15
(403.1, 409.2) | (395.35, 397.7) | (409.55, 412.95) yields -0.01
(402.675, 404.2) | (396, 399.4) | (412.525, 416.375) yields -0.06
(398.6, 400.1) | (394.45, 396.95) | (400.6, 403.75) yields 0.03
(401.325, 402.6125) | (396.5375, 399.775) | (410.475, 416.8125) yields -0.05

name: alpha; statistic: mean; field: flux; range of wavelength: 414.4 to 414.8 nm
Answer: 35.8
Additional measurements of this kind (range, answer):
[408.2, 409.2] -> 34.9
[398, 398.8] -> 35.1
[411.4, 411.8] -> 34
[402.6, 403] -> 35.9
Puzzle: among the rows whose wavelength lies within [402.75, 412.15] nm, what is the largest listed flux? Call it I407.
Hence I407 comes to 41.9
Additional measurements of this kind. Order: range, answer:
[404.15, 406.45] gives 37.85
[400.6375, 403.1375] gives 42.32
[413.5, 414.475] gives 35.9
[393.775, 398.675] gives 41.63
